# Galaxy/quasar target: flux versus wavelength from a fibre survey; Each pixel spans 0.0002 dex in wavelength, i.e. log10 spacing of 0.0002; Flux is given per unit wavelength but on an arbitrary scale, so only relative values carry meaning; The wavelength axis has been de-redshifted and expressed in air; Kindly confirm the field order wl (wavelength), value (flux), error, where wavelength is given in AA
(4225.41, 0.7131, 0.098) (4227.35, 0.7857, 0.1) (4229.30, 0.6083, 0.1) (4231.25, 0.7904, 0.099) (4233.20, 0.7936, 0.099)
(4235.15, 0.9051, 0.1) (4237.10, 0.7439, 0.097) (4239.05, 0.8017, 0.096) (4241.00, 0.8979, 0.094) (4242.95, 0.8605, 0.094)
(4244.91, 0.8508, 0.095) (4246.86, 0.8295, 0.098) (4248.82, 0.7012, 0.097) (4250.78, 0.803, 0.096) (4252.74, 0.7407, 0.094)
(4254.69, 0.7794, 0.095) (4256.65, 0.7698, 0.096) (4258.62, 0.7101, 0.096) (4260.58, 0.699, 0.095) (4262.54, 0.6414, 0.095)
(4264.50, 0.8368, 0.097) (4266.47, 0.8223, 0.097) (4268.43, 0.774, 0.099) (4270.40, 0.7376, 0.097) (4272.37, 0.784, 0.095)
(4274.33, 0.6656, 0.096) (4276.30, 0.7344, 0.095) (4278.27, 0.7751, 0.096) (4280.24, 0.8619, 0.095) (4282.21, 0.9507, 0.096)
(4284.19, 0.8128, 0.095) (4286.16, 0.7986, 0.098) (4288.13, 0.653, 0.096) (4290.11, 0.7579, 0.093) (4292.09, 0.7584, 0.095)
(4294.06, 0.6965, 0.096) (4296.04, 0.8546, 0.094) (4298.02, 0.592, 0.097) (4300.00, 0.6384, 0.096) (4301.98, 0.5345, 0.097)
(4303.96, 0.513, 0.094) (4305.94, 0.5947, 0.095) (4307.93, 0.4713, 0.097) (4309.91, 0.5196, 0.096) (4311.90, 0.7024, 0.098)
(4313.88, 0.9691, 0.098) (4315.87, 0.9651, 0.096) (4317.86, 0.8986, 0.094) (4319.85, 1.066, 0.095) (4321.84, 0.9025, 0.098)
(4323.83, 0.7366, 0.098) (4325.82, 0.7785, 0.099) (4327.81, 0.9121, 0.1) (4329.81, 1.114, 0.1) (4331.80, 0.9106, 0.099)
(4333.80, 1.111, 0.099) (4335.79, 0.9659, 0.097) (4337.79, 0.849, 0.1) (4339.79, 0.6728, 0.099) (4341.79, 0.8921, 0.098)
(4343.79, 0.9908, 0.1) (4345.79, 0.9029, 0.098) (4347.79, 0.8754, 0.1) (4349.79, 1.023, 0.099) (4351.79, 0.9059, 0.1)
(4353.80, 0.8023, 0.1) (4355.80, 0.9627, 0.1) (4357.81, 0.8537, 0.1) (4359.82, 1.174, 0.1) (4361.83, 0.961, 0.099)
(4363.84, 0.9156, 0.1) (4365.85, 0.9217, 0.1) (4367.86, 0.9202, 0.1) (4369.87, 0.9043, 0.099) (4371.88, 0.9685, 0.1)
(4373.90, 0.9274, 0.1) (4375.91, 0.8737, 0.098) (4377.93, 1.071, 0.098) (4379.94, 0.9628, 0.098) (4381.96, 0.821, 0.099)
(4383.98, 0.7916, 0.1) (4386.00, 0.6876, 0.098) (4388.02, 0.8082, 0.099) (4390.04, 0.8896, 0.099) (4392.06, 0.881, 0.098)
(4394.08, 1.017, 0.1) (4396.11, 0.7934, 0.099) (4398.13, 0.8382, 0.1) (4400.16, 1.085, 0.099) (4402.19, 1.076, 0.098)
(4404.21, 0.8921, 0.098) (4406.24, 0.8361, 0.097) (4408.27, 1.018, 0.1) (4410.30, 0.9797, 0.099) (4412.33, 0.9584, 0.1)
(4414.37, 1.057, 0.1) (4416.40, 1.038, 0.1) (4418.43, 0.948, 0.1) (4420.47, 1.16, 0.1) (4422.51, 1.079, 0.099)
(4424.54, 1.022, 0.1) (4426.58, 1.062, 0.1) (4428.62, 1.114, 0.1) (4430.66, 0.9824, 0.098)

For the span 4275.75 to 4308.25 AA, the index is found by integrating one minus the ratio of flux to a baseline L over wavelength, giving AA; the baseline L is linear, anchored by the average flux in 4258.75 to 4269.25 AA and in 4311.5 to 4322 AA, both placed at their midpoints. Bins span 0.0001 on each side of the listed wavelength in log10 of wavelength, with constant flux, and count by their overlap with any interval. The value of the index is 5.06 AA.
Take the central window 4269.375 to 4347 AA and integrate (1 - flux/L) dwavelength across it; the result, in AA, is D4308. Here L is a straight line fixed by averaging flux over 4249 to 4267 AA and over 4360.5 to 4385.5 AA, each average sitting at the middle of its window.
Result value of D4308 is 2.74 AA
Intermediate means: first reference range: 0.752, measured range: 0.797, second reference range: 0.918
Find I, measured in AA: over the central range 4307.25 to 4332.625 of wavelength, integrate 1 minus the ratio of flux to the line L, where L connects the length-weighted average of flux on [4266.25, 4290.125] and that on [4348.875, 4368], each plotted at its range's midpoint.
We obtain 0.6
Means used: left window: 0.779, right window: 0.945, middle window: 0.846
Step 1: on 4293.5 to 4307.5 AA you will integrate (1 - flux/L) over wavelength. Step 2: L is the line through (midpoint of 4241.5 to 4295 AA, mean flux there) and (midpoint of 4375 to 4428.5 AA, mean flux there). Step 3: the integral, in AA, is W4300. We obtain 3.3 AA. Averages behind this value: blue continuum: 0.772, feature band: 0.623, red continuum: 0.951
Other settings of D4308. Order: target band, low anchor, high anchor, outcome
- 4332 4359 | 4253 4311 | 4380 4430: -2.3 AA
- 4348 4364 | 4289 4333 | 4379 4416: -2.0 AA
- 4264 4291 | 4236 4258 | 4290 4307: -2.7 AA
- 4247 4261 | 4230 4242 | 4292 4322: 0.8 AA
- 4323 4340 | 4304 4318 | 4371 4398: -3.4 AA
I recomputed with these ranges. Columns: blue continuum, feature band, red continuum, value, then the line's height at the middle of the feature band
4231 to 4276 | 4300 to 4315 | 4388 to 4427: 4.0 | 0.848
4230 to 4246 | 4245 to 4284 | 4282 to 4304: -0.1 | 0.772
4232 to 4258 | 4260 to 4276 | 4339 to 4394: 1.5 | 0.823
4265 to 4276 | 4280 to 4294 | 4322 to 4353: 0.1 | 0.796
